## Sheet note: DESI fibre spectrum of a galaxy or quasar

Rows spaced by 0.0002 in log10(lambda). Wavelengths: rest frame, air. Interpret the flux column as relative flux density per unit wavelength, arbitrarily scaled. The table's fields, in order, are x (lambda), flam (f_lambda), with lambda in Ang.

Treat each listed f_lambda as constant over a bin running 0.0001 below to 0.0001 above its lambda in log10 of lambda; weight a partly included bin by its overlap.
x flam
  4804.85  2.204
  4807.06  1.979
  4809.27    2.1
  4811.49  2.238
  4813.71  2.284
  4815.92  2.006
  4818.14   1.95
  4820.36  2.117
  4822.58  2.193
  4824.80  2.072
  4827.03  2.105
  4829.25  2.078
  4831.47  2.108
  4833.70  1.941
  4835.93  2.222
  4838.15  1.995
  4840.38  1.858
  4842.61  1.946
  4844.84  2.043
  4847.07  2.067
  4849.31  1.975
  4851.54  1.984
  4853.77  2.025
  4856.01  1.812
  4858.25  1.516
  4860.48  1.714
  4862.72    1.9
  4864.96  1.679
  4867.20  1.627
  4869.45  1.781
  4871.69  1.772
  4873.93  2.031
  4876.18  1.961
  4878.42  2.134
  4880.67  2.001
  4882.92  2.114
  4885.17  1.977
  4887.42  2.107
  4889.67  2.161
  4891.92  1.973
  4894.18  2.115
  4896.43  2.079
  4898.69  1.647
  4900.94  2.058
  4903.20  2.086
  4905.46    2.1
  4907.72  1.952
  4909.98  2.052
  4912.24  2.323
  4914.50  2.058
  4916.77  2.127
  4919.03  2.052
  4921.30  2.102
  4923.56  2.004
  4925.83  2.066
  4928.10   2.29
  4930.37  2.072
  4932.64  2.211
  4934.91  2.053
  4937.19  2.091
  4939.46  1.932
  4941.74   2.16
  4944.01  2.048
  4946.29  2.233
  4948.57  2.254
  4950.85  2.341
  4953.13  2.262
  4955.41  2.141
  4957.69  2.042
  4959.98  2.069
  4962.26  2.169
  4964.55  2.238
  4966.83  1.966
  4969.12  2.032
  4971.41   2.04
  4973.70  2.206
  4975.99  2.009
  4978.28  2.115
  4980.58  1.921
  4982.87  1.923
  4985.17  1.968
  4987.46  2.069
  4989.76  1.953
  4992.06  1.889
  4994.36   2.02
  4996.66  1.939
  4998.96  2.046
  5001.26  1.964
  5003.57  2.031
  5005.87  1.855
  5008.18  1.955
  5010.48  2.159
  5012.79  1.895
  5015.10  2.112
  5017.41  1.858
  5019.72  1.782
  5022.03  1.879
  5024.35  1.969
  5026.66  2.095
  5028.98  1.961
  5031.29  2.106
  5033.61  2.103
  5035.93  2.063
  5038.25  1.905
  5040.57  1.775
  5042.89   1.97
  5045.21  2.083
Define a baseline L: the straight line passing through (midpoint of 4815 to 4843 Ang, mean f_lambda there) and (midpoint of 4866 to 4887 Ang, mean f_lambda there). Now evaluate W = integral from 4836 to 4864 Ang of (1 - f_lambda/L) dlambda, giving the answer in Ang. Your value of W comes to 1.2 Ang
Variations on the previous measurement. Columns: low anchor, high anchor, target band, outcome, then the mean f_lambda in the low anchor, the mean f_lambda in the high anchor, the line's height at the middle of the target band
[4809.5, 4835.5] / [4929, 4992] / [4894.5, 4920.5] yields 0.5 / 2.1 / 2.09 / 2.09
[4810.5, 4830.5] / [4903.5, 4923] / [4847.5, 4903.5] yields 4.6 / 2.12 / 2.09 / 2.1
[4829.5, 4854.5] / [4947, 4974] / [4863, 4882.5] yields 1.6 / 2.02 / 2.15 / 2.05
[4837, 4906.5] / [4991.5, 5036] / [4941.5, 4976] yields -3.0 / 1.94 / 1.98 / 1.97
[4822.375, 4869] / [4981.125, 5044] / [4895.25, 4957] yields -4.7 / 1.94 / 1.97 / 1.95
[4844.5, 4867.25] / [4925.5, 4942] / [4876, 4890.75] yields -1.0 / 1.85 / 2.11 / 1.94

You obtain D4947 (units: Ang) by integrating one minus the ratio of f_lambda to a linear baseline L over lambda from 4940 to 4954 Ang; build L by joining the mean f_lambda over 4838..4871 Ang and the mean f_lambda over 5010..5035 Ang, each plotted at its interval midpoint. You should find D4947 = -2.0 Ang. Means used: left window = 1.86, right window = 1.99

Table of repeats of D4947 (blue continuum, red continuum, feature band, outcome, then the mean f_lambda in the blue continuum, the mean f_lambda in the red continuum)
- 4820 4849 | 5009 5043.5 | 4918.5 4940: -0.8 Ang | 2.05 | 1.98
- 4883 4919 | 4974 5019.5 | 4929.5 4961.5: -1.8 Ang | 2.06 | 1.98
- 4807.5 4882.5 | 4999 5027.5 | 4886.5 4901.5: -0.3 Ang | 1.98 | 1.96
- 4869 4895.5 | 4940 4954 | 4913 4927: 0.3 Ang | 2.02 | 2.2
